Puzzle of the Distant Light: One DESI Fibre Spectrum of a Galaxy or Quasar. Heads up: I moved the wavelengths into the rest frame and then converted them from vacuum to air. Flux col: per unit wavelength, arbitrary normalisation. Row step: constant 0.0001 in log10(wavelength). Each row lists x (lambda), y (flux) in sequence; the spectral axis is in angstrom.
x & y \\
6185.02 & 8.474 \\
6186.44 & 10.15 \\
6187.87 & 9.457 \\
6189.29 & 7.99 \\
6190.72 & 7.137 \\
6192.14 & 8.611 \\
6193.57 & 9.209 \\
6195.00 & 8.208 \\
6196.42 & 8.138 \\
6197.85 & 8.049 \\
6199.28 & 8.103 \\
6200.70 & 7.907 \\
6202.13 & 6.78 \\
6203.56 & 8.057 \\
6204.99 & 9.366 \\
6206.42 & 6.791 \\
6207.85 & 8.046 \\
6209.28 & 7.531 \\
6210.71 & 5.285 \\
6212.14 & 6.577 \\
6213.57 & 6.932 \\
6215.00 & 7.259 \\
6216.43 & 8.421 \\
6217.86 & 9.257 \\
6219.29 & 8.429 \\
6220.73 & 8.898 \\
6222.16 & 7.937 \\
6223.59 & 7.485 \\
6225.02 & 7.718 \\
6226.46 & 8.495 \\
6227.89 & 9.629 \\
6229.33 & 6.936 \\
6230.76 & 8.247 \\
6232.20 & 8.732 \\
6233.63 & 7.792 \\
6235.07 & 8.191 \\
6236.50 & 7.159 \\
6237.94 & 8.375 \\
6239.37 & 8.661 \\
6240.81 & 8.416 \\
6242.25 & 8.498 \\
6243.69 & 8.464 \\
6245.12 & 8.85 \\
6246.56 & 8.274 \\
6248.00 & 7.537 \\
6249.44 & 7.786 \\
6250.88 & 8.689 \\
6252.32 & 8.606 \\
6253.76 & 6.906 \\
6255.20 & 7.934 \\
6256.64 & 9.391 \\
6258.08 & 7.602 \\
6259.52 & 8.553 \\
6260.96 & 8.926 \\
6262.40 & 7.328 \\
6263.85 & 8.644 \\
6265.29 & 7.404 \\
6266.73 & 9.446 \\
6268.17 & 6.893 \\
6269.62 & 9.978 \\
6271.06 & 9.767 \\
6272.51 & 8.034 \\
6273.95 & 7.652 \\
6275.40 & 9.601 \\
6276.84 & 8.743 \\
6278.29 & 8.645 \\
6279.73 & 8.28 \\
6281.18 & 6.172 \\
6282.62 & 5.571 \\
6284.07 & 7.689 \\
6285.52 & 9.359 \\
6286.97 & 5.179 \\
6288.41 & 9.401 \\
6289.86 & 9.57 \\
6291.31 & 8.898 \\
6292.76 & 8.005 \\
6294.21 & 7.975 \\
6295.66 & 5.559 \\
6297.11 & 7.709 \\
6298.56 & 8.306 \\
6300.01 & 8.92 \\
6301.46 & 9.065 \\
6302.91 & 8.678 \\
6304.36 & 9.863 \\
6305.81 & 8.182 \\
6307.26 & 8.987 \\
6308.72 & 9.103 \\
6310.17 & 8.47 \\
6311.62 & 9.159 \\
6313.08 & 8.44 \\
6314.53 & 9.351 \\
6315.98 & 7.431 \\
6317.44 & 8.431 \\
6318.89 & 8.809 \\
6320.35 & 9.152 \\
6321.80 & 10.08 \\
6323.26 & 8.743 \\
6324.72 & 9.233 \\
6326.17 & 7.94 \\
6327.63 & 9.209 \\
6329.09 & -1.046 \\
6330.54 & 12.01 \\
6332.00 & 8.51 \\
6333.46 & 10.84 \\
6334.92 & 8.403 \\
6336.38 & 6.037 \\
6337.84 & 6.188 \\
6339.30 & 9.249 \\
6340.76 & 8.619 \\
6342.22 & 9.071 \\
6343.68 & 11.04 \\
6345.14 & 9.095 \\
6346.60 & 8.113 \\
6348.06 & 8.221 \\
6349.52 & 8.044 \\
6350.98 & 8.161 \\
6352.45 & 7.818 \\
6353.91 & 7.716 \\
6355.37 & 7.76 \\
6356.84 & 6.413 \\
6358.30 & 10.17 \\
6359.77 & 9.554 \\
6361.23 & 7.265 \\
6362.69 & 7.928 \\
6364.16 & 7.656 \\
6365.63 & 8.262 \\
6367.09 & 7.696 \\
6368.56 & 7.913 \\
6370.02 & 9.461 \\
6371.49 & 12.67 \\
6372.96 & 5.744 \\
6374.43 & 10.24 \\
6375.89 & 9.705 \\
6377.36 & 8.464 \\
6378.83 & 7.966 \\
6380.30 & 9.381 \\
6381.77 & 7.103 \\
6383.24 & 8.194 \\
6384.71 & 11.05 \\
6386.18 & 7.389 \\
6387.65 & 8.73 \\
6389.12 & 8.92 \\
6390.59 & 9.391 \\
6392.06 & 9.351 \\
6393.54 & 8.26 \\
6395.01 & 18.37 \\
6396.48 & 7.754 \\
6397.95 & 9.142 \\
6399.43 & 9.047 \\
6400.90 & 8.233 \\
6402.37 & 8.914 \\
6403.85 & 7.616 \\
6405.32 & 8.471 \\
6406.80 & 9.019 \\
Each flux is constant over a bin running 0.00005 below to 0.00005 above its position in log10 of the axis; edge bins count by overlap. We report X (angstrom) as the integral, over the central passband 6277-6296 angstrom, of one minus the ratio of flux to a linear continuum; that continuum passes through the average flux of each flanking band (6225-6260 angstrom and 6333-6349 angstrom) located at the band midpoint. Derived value 1.3 angstrom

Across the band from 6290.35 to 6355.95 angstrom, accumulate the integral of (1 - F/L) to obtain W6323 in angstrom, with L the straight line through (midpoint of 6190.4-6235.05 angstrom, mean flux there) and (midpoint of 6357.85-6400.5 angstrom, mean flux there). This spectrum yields 2.1 angstrom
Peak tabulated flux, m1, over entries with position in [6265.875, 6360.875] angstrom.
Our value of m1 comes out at 12.01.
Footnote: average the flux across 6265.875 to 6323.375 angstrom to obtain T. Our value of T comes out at 8.43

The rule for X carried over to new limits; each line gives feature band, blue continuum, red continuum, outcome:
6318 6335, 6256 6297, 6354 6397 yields 0.07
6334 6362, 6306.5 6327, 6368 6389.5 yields 1.78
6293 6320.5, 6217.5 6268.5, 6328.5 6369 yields -1.06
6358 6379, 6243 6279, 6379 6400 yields 1.20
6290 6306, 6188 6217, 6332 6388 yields -0.25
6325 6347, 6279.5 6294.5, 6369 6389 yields 0.42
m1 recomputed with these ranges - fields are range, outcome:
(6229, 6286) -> 9.978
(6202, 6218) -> 9.366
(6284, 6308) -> 9.863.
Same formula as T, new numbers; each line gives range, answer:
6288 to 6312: 8.56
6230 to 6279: 8.34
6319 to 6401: 8.68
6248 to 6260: 8.14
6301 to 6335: 8.63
